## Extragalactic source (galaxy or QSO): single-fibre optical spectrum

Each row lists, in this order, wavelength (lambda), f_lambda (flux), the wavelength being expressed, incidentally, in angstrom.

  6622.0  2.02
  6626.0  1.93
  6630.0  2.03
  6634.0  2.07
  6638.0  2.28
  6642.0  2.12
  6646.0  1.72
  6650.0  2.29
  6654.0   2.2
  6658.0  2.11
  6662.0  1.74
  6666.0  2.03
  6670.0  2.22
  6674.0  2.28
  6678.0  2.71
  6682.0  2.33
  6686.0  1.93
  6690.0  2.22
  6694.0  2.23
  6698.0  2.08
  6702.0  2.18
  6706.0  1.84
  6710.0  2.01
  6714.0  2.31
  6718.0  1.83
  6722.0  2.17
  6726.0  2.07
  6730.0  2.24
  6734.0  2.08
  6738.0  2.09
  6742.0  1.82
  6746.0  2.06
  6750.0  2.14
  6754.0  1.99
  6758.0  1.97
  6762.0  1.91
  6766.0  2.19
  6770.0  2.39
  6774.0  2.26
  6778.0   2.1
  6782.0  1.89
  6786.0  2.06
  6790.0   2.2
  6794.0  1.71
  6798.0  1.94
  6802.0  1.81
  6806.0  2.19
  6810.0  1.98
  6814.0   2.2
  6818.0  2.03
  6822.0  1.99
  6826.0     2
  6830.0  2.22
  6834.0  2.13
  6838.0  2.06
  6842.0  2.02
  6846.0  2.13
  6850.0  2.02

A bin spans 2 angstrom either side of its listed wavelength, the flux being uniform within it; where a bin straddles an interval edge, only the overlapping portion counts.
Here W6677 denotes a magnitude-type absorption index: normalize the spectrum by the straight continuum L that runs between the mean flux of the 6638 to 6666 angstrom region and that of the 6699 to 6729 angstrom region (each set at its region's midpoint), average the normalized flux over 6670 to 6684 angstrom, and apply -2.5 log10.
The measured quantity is -0.172 mag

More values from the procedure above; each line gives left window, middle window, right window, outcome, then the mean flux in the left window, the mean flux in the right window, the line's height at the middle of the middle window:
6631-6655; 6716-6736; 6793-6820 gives -0.016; 2.11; 1.99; 2.05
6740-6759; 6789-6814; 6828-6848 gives 0.045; 2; 2.11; 2.06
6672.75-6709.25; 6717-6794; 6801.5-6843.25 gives 0.031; 2.19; 2.07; 2.13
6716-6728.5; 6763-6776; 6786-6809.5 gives -0.130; 2.03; 1.98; 2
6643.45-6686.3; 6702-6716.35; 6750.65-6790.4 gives 0.031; 2.15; 2.09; 2.13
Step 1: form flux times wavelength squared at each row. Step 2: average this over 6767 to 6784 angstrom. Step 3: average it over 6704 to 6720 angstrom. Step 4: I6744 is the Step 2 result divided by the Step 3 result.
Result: 1.10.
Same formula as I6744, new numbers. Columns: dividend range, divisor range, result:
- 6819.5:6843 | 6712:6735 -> 1.01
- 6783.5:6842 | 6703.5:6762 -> 1.02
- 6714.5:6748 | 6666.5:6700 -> 0.93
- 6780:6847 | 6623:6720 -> 1.00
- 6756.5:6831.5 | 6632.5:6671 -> 1.03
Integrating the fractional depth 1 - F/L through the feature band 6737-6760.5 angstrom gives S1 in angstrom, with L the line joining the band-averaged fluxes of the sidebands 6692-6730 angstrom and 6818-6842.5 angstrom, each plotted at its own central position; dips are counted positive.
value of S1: 0.9 angstrom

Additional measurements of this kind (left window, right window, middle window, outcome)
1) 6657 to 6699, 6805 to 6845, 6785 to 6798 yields 0.77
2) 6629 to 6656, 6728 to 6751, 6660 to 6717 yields -1.58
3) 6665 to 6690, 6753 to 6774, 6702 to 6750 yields 2.59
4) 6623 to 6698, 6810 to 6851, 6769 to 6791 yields -0.46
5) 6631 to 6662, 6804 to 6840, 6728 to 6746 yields 0.26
